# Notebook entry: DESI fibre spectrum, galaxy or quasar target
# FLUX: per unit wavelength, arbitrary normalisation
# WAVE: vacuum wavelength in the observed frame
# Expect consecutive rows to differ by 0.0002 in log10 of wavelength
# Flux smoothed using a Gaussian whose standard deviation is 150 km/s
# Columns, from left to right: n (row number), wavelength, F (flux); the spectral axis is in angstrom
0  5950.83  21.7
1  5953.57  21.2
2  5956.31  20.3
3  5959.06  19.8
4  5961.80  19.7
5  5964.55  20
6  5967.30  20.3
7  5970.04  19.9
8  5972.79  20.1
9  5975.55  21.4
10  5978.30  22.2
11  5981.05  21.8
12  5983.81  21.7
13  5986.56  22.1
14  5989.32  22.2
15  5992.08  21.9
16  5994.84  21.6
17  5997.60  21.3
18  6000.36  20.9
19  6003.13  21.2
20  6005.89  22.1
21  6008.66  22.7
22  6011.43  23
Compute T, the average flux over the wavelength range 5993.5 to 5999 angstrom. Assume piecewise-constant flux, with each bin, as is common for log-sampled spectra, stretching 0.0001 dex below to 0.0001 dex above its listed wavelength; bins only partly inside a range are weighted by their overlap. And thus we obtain 21.5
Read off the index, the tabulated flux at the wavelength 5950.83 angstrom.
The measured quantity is 21.7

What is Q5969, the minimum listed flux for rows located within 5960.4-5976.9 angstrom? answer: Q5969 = 19.7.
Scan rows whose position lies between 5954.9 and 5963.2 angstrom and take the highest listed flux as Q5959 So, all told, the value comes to 20.3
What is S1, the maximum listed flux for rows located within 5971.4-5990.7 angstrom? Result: 22.2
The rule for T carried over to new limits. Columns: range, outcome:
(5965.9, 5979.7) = 20.8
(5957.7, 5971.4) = 20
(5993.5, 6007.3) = 21.4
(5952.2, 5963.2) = 20.2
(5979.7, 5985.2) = 21.8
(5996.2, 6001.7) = 21.1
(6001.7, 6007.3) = 21.6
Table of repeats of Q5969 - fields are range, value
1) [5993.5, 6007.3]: 20.9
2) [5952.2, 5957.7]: 20.3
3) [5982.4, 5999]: 21.3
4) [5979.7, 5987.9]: 21.7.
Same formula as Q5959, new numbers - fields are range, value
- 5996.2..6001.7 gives 21.3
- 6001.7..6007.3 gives 22.1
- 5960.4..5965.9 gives 20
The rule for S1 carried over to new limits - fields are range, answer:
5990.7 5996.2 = 21.9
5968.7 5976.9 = 21.4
